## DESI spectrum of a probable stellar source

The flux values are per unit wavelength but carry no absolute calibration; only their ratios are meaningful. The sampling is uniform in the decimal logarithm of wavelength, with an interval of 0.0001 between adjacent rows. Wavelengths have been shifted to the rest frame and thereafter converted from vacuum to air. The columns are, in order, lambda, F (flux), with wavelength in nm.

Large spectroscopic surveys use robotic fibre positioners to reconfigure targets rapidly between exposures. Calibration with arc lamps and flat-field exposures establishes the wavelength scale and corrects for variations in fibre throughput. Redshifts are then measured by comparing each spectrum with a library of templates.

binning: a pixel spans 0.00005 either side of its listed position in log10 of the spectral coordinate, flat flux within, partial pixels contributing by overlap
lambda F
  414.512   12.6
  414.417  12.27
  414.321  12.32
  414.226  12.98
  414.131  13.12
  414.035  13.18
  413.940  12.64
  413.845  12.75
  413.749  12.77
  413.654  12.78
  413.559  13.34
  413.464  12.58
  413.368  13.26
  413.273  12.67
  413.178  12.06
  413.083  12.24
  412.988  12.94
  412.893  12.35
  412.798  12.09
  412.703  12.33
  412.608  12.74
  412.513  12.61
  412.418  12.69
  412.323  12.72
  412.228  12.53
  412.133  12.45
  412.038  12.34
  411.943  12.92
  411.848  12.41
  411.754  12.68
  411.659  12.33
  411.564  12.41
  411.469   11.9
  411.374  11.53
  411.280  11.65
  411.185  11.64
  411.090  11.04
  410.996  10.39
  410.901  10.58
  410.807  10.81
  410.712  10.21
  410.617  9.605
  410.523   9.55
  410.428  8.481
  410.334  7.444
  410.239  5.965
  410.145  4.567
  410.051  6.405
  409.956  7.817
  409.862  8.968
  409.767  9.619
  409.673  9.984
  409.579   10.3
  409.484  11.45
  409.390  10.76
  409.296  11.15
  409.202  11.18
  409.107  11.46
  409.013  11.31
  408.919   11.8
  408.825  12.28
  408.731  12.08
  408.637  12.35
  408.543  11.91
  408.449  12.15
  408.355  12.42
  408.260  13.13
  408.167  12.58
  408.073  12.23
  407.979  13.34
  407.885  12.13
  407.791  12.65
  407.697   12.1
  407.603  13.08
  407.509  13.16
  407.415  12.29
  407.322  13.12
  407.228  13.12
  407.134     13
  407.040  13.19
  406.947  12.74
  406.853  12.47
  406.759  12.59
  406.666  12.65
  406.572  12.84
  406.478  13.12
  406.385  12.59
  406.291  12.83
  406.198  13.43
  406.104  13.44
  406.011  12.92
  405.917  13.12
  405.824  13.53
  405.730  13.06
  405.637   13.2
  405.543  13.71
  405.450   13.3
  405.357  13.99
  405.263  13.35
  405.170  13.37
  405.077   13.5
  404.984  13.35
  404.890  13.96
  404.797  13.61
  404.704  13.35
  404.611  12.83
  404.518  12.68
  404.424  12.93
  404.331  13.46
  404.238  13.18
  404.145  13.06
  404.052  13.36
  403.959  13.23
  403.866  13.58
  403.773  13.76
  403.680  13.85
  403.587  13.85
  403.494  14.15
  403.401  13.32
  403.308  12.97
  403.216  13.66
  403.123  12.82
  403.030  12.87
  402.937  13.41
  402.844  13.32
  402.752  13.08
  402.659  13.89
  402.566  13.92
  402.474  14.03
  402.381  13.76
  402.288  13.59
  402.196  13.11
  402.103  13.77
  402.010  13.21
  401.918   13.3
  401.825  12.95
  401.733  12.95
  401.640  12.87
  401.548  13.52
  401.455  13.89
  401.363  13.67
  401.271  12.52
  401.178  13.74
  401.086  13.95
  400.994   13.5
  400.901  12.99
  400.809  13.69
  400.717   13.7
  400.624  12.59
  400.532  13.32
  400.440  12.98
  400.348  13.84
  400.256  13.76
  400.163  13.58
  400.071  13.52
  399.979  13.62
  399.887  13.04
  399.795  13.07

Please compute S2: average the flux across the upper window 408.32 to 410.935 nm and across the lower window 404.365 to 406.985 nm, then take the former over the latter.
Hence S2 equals 0.77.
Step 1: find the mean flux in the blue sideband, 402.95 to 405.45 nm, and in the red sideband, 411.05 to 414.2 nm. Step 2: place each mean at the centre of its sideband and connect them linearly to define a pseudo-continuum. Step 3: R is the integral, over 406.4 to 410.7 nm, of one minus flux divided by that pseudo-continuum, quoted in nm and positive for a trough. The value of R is 0.56 nm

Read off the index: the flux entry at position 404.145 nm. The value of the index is 13.06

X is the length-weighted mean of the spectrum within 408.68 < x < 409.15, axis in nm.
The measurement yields 11.8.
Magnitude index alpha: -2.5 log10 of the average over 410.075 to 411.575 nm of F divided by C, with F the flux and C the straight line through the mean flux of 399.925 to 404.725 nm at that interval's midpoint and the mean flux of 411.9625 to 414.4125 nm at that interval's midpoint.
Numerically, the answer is 0.30 mag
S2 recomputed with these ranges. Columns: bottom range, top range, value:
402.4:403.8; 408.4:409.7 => 0.85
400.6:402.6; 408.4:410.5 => 0.74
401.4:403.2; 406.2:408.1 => 0.95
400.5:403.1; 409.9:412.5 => 0.79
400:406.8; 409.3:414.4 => 0.85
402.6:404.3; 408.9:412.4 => 0.79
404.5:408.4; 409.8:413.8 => 0.86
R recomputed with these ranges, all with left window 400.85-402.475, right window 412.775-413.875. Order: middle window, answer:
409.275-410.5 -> 0.40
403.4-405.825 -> -0.04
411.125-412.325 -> 0.05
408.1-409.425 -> 0.11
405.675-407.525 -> 0.02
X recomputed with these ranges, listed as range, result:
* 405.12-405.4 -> 13.6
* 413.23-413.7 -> 12.9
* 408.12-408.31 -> 12.9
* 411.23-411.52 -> 11.7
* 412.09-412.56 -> 12.6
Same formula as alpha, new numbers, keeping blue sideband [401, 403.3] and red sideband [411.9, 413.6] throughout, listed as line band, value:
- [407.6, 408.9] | 0.04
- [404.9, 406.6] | -0.01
